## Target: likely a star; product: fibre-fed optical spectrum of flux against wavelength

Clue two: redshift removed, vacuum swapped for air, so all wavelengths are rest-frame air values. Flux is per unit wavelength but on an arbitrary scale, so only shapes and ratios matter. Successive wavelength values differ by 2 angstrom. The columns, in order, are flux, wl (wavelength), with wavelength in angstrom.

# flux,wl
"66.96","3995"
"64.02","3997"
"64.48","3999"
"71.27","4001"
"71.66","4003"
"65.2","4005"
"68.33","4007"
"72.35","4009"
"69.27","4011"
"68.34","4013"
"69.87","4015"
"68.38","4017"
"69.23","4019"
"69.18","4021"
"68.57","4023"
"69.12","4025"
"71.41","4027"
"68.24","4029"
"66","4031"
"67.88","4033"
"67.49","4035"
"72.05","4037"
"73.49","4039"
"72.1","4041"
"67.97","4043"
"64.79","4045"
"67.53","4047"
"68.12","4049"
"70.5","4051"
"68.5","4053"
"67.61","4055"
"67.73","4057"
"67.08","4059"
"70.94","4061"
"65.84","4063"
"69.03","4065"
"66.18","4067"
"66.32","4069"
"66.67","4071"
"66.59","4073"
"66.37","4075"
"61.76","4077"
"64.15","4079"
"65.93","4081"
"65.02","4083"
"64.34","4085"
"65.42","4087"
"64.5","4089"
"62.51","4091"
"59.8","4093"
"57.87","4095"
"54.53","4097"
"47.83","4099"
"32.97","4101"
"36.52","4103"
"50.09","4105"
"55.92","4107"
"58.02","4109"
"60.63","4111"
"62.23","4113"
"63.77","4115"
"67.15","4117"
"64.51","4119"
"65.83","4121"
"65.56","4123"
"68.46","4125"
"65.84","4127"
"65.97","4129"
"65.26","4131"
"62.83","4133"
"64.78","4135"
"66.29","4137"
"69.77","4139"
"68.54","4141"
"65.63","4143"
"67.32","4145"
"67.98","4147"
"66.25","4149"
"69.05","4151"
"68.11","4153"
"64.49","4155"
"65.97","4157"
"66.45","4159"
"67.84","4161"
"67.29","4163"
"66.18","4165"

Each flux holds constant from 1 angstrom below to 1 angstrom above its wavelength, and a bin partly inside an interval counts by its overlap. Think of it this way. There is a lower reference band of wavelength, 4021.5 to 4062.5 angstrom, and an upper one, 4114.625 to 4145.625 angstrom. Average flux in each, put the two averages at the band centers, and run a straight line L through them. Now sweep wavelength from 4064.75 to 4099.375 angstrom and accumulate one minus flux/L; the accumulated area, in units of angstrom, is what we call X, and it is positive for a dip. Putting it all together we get 2.3 angstrom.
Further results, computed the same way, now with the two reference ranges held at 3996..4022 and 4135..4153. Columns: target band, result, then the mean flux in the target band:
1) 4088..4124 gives 5.60 angstrom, 57.2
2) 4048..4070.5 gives 0.07 angstrom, 68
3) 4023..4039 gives -0.18 angstrom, 69.2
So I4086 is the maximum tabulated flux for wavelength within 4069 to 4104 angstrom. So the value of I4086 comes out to 66.67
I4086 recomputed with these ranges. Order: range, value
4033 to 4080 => 73.49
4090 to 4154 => 69.77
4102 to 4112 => 60.63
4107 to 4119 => 67.15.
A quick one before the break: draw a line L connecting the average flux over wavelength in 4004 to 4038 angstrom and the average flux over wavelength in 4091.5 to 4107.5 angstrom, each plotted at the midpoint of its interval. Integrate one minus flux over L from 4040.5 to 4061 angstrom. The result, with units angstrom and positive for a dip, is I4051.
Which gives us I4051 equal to -2.2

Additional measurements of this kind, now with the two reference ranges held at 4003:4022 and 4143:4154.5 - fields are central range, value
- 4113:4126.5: 0.4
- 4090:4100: 1.7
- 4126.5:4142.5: 0.3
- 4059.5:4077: 0.4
